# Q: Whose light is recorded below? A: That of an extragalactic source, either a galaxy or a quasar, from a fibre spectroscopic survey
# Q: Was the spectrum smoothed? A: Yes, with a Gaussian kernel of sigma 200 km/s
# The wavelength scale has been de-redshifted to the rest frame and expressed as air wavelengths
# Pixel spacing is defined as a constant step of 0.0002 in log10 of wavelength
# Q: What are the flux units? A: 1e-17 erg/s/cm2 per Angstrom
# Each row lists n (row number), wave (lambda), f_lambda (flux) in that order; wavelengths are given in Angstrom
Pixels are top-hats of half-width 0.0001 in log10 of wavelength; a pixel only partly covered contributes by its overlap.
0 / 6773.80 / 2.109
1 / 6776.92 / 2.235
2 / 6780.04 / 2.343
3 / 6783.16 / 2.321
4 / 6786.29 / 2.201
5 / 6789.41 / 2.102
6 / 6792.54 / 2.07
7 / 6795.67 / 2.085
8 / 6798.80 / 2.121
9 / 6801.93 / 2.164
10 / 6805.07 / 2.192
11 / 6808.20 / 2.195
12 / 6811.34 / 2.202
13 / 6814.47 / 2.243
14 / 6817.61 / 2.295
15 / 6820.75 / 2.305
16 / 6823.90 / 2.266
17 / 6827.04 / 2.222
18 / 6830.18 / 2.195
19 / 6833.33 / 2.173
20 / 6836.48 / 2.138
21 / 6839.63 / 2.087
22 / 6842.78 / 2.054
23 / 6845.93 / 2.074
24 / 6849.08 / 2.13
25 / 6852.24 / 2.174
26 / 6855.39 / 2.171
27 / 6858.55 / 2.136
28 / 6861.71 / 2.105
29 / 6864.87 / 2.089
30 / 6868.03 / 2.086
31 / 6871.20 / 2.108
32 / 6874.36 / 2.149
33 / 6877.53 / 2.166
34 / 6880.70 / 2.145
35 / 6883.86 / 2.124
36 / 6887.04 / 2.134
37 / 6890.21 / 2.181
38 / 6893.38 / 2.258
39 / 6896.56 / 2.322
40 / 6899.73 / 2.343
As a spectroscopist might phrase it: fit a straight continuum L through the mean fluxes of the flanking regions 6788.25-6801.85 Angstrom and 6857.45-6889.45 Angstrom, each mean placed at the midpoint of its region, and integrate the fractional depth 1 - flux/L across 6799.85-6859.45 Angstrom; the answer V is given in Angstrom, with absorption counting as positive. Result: -1.9 Angstrom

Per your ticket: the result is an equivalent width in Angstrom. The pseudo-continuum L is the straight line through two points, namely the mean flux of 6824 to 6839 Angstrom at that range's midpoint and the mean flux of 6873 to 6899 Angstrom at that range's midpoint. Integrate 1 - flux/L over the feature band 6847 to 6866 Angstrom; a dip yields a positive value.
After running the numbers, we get 0.47 Angstrom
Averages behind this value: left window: 2.18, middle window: 2.13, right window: 2.19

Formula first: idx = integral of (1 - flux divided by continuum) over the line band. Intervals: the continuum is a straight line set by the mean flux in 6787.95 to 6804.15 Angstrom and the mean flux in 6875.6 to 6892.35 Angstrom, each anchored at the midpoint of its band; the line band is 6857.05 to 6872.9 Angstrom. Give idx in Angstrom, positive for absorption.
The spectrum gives 0.3 Angstrom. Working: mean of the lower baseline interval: 2.11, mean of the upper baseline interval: 2.15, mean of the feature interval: 2.11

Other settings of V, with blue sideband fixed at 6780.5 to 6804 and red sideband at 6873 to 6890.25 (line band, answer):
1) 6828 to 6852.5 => 0.29 Angstrom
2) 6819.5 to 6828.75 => -0.45 Angstrom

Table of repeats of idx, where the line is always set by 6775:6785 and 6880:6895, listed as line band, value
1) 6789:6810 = 1.2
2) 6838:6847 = 0.6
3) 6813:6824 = -0.2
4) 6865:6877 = 0.4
